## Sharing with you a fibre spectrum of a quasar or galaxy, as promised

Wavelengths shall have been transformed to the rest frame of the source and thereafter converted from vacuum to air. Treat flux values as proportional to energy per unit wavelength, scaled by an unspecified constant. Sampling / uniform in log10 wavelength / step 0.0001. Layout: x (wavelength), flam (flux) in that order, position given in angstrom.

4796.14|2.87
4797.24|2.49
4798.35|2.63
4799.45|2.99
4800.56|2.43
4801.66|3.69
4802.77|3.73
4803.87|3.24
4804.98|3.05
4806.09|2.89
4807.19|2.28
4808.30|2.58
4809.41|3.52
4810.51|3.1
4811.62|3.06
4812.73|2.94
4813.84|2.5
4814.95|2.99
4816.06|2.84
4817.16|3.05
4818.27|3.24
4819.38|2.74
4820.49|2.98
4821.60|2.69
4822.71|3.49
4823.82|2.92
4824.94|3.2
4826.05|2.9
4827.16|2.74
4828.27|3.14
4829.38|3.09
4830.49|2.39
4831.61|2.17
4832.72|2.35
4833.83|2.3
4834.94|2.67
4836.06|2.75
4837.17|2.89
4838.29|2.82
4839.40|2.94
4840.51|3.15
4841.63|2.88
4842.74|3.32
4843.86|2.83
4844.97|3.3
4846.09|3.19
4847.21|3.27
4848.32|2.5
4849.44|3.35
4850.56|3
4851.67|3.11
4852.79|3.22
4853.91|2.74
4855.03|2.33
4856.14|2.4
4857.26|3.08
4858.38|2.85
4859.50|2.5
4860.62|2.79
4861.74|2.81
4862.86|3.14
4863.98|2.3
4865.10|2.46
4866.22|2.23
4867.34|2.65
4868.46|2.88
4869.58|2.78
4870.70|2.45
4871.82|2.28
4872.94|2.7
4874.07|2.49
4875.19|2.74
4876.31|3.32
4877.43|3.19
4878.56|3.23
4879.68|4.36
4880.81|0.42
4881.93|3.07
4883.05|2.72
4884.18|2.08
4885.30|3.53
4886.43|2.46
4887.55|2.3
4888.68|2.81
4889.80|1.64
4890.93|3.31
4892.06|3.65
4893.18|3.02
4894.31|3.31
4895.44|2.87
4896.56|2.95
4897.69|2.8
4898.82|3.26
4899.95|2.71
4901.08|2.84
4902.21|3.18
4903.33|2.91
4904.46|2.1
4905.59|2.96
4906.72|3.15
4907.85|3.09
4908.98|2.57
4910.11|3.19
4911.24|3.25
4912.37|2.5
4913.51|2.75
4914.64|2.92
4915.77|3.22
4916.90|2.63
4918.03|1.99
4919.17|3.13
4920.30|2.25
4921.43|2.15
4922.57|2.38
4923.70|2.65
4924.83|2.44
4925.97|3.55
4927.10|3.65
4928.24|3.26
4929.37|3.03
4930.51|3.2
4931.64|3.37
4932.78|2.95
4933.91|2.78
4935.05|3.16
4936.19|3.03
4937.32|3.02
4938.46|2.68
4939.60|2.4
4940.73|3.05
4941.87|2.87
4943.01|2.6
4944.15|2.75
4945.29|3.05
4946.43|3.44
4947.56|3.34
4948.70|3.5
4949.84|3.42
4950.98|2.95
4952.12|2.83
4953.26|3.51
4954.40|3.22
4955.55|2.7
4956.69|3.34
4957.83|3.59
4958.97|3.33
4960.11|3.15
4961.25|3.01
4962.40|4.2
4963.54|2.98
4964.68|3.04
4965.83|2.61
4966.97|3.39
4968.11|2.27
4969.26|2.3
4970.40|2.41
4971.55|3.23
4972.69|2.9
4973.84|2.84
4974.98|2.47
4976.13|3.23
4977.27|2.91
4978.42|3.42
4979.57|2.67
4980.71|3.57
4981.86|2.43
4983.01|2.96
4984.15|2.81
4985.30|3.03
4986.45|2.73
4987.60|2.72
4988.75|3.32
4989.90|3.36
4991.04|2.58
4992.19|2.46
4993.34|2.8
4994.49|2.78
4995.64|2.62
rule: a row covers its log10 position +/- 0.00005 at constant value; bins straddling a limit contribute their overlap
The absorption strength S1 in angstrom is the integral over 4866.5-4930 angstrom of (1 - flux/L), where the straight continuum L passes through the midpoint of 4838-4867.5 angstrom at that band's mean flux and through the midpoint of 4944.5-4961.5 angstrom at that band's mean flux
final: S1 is 4.4 angstrom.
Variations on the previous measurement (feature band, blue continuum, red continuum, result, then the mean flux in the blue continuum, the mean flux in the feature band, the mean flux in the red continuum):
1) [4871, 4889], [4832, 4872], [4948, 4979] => 0.9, 2.79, 2.73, 3.06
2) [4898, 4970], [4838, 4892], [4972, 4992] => -2.1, 2.8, 2.96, 2.93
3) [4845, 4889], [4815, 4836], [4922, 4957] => 2.0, 2.83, 2.77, 3.03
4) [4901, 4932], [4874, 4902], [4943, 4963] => 1.6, 2.85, 2.87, 3.24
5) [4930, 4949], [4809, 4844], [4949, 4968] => 0.8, 2.89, 3.01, 3.19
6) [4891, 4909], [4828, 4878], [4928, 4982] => -0.5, 2.79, 2.98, 3.03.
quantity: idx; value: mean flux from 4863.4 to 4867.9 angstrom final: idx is 2.41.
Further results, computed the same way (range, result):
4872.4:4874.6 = 2.59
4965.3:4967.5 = 3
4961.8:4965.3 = 3.39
